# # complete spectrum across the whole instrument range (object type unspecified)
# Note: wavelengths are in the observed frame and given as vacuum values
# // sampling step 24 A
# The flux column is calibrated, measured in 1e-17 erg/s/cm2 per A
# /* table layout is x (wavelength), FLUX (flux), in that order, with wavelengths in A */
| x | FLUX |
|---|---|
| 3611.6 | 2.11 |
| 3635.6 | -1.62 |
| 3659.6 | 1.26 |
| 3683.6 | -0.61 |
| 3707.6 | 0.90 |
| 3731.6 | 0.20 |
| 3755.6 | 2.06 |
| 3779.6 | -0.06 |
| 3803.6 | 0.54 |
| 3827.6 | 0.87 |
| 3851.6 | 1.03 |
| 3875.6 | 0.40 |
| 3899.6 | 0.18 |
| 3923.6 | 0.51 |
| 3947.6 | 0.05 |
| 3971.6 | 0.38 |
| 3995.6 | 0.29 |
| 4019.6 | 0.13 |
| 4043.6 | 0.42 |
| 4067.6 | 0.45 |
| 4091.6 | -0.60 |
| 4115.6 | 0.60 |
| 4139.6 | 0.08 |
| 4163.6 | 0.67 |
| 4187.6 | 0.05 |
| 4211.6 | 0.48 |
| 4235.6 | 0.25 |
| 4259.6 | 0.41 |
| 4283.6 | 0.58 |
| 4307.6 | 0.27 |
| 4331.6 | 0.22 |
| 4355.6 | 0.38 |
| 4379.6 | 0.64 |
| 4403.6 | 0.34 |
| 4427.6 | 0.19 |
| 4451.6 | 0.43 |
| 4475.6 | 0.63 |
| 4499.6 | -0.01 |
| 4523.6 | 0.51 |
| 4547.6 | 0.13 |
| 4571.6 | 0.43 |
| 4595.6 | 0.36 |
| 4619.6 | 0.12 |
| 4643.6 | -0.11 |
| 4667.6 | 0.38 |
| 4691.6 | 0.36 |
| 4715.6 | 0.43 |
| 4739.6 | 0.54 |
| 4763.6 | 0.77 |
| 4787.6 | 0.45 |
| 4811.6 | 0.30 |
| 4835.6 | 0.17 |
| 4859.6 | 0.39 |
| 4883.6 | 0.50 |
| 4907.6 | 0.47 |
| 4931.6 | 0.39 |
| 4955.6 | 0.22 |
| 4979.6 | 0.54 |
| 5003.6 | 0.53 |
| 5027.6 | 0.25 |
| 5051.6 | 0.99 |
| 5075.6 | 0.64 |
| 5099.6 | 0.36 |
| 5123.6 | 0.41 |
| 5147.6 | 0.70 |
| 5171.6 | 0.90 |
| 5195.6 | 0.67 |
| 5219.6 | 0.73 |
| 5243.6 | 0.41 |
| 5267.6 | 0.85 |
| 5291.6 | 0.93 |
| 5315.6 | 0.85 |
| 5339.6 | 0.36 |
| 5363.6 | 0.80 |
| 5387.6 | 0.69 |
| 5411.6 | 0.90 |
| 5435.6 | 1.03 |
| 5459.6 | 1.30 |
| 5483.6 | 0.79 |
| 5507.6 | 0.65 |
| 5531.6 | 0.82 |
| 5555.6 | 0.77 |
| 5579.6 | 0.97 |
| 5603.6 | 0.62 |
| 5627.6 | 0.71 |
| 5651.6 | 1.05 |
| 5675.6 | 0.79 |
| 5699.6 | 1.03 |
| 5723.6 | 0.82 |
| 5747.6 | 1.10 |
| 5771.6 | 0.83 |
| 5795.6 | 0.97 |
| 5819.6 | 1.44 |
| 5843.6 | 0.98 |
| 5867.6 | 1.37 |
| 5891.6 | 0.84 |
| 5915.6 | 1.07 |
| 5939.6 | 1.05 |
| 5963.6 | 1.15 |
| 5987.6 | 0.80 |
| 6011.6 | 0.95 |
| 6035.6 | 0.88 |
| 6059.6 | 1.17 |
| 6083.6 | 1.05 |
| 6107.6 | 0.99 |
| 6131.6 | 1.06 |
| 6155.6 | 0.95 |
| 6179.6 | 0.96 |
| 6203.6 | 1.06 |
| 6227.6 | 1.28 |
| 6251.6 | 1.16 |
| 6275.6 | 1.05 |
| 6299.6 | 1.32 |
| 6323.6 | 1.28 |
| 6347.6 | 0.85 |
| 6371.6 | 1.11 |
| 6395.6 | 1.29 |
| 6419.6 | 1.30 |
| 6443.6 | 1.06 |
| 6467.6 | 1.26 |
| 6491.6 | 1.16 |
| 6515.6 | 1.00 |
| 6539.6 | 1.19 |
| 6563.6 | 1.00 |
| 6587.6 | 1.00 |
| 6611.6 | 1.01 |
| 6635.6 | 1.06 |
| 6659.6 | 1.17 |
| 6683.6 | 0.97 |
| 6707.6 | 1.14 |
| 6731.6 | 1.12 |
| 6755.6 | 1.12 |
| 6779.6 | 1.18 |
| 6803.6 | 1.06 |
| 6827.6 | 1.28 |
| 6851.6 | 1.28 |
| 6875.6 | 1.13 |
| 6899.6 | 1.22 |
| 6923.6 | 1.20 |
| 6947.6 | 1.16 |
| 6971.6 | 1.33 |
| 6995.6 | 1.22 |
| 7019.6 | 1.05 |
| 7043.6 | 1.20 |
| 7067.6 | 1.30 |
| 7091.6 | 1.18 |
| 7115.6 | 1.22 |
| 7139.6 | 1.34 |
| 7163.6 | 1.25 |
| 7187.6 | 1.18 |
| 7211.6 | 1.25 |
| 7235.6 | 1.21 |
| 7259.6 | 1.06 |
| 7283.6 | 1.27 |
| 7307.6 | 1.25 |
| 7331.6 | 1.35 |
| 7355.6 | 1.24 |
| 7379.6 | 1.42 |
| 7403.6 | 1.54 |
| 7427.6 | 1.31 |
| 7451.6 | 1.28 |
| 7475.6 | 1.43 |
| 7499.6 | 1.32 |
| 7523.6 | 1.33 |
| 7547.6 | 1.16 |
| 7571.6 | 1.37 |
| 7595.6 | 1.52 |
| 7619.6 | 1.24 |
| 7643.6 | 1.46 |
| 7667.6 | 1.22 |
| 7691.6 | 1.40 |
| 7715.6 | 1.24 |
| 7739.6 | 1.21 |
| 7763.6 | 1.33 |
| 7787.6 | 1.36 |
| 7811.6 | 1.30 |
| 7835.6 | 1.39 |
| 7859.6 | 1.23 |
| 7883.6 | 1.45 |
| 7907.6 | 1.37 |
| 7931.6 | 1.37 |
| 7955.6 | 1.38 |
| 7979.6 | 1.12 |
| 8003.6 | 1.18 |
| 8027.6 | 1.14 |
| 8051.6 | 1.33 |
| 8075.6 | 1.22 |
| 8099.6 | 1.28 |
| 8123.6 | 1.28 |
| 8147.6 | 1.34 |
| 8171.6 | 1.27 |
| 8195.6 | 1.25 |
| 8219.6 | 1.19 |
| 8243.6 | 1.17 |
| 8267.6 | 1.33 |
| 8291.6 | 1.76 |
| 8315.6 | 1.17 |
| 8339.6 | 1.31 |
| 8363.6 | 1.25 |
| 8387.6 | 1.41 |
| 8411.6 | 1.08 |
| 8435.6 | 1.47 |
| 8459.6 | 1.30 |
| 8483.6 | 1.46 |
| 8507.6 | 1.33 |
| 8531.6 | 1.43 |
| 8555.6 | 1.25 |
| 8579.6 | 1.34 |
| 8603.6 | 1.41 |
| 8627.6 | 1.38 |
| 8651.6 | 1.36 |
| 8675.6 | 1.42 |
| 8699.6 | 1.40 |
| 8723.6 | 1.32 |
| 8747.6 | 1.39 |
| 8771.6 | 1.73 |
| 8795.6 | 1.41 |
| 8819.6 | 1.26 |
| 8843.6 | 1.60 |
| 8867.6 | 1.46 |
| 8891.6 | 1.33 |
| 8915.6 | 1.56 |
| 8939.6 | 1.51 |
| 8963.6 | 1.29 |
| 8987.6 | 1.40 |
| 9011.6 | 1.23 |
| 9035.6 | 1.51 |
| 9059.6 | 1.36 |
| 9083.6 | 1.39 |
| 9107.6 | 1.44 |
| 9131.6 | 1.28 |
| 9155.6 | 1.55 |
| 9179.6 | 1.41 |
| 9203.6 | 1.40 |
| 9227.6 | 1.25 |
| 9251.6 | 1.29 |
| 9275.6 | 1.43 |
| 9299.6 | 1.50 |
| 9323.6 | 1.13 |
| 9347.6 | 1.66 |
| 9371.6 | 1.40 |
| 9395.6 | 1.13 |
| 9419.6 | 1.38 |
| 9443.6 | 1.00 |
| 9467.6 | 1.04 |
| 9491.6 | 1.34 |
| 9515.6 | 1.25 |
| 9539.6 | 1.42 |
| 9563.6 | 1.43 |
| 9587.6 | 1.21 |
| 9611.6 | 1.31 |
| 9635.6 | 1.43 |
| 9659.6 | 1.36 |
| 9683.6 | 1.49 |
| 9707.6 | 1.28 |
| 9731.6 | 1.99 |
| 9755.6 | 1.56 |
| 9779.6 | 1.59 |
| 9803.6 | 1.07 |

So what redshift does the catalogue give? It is 0.291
